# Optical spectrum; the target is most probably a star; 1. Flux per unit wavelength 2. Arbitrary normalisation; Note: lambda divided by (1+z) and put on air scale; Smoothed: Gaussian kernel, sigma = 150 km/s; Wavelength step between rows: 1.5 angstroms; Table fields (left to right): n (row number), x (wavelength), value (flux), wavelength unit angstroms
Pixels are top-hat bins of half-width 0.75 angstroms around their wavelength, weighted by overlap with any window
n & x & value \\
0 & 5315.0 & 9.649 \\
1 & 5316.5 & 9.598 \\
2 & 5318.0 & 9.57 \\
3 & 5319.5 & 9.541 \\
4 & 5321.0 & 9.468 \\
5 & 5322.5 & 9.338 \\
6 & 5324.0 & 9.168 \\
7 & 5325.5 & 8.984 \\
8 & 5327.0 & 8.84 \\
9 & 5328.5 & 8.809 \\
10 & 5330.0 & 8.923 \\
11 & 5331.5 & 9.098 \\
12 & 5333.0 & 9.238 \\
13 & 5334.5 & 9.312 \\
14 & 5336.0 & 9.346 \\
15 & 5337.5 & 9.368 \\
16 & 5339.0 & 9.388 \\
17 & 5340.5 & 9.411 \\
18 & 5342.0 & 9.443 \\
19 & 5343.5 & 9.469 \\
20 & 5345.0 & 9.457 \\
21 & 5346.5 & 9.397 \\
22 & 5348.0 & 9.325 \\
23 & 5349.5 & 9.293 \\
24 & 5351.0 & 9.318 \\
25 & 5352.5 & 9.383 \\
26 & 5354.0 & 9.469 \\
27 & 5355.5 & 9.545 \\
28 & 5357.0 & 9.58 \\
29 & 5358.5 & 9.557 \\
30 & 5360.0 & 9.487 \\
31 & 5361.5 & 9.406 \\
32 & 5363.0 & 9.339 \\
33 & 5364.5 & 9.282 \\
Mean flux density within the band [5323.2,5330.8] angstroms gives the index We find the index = 8.95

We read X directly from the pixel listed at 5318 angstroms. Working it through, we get 9.57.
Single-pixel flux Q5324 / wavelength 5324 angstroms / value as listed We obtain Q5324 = 9.168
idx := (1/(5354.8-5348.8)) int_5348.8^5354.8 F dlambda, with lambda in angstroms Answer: 9.37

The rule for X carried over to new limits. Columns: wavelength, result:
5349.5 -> 9.293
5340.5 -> 9.411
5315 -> 9.649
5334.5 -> 9.312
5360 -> 9.487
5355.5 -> 9.545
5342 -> 9.443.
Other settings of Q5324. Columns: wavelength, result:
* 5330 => 8.923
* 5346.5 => 9.397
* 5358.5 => 9.557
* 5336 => 9.346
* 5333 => 9.238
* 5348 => 9.325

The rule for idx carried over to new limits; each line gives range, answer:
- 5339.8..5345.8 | 9.44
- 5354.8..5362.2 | 9.52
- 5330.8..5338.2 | 9.27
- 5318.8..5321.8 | 9.5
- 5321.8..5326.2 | 9.16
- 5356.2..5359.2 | 9.57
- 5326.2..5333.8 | 8.98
